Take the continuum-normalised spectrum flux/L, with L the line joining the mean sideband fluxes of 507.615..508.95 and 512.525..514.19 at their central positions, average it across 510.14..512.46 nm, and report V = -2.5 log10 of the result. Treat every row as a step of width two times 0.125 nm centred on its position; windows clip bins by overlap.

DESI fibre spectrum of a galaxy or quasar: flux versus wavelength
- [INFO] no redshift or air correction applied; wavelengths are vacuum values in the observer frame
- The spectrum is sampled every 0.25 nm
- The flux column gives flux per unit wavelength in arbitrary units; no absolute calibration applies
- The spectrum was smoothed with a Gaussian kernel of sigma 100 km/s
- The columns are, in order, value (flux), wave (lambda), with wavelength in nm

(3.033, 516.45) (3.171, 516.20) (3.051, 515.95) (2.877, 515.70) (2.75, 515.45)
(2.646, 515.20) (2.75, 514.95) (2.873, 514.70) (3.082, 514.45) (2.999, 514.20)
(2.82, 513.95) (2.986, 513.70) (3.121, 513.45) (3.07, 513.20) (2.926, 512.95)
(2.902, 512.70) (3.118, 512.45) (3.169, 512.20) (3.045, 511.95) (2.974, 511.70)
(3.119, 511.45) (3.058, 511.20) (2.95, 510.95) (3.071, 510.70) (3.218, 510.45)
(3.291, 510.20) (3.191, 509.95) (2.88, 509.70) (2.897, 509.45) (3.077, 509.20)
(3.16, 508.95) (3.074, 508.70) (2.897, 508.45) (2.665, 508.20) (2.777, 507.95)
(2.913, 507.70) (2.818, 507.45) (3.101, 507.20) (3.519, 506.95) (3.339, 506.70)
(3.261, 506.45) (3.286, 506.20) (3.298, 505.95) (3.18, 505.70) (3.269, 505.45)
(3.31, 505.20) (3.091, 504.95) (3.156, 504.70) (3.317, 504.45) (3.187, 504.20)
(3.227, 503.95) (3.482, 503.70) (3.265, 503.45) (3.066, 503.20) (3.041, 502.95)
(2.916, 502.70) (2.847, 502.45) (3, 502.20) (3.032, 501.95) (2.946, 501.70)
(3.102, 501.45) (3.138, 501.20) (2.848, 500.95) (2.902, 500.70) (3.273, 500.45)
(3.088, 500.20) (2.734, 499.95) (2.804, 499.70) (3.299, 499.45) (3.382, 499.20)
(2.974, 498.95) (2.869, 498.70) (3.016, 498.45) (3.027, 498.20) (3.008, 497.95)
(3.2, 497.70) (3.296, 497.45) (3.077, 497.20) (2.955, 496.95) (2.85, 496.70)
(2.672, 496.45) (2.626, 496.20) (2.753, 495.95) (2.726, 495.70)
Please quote -0.055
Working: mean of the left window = 2.89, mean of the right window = 2.98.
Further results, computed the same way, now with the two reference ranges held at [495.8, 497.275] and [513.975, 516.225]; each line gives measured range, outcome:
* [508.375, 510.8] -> -0.08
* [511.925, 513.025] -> -0.06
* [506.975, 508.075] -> -0.04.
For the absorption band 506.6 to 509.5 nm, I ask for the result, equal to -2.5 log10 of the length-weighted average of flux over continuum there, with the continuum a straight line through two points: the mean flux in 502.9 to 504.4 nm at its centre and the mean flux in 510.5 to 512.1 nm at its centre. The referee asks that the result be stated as 0.04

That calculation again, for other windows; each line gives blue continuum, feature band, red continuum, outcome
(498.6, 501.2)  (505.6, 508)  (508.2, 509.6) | -0.06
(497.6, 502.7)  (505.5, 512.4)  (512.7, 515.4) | -0.05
